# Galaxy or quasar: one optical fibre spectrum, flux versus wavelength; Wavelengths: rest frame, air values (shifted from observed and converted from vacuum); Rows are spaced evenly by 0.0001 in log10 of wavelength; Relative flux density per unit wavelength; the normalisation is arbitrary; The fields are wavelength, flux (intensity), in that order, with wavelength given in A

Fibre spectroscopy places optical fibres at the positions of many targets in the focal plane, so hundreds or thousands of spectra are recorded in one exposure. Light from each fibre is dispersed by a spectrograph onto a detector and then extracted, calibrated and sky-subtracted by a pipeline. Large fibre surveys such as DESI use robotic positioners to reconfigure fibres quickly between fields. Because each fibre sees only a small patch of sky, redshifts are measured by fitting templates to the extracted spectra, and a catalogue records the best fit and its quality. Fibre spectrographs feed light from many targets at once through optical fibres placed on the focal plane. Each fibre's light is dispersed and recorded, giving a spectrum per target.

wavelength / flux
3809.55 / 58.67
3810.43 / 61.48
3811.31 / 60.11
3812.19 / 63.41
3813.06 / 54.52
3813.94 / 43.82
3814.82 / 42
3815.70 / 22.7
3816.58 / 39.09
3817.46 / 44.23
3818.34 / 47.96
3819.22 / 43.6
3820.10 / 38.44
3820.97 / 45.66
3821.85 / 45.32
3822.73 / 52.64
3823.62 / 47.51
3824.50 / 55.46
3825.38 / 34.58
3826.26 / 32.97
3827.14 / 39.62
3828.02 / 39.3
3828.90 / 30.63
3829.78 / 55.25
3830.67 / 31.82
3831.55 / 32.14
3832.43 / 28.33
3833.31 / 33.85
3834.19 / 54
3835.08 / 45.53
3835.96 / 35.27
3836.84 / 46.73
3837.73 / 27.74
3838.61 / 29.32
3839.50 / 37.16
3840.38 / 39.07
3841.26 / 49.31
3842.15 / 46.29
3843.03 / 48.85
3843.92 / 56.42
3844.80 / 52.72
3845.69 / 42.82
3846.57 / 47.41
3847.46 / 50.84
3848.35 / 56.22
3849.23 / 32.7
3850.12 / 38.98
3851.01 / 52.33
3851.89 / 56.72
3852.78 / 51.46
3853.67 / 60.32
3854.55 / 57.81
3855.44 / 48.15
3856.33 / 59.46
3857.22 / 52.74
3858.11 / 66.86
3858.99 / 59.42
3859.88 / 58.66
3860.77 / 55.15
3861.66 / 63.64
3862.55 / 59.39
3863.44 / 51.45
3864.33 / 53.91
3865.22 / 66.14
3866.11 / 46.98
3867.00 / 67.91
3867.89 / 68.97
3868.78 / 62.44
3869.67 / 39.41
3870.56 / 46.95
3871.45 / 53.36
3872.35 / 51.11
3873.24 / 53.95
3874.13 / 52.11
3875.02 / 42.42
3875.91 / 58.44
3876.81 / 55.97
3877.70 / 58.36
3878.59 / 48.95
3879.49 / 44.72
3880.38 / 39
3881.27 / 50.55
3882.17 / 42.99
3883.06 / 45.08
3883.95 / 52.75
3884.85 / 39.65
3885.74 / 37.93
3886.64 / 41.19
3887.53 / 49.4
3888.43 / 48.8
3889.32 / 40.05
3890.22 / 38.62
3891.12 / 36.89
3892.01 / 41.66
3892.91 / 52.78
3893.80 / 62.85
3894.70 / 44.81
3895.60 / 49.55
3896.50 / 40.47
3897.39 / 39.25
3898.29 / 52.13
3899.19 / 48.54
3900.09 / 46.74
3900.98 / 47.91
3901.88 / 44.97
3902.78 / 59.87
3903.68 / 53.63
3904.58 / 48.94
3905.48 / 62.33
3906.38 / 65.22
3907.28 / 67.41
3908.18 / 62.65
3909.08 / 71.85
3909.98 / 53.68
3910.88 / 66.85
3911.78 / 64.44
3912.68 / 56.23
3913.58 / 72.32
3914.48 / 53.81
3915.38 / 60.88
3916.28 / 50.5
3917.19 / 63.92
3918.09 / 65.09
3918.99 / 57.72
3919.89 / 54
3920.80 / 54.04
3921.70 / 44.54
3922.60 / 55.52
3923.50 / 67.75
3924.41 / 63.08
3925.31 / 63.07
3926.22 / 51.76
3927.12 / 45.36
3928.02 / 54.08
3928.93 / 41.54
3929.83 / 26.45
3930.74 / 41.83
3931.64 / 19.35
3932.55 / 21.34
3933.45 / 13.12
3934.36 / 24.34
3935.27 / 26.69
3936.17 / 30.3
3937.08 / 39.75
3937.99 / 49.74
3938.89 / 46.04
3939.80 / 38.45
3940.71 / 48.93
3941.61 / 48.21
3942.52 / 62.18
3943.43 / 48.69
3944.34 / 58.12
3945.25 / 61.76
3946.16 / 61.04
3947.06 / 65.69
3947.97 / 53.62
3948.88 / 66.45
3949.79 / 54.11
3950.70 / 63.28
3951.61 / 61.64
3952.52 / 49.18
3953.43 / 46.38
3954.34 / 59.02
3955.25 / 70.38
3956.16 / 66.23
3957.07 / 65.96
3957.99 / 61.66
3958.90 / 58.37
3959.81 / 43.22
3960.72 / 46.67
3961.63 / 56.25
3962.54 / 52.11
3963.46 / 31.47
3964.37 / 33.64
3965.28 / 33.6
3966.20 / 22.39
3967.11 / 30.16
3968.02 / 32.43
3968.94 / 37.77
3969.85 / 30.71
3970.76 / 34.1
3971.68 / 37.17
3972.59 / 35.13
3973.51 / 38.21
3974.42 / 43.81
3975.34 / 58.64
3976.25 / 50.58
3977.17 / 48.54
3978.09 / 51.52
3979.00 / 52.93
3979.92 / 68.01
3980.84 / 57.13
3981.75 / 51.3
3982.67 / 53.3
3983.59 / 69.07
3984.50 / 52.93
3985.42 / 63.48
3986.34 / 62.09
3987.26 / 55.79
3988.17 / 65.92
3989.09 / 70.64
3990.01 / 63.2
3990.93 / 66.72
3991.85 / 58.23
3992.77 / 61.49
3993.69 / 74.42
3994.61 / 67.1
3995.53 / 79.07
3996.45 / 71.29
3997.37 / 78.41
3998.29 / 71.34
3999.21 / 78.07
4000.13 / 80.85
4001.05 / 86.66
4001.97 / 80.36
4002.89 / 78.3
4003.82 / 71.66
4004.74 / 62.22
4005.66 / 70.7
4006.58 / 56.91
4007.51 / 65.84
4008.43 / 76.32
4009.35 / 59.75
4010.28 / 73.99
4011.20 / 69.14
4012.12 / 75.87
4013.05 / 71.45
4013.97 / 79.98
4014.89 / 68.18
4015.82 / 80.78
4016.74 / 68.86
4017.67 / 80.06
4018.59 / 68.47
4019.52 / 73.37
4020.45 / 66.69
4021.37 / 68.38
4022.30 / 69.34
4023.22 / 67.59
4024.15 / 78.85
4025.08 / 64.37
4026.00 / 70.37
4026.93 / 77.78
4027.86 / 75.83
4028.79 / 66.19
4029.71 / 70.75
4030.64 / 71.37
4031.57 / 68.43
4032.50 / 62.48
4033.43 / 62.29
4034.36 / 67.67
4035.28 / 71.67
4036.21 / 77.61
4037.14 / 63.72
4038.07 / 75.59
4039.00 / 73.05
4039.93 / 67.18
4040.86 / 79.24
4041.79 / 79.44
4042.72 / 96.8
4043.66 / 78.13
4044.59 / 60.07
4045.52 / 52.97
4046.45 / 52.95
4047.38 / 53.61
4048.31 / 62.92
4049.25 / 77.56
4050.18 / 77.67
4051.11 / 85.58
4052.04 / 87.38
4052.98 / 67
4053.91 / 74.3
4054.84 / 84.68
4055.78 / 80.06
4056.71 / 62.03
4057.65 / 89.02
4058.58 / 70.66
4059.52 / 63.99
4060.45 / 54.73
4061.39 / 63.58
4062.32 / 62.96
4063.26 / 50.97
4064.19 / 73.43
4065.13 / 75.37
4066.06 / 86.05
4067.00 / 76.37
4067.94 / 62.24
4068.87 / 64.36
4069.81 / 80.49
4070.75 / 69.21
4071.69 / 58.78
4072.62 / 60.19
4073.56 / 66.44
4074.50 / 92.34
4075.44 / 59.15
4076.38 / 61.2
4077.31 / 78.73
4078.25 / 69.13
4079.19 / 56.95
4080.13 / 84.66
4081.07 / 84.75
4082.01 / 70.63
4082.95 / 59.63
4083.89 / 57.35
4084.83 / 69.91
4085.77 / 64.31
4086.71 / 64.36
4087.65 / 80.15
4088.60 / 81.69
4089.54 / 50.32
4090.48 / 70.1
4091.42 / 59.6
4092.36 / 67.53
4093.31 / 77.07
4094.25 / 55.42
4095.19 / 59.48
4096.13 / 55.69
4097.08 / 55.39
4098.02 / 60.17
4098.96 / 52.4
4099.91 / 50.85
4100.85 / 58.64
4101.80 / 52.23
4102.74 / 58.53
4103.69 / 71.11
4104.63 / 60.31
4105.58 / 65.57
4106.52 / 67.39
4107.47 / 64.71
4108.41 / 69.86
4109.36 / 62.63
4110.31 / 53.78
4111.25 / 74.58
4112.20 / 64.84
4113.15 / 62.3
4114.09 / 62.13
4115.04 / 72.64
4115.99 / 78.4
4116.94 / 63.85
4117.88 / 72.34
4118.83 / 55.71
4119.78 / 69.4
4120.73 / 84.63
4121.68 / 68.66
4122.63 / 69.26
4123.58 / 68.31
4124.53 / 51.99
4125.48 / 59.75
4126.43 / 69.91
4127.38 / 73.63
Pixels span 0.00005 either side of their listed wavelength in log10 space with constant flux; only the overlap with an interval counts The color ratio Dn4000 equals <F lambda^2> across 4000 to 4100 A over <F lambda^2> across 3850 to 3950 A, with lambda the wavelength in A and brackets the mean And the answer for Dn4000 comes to 1.46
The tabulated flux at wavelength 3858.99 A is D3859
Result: 59.42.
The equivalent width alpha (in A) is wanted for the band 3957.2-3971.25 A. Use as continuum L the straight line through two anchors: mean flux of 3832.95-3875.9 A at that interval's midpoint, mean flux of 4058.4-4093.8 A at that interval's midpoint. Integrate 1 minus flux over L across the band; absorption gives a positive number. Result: 4.4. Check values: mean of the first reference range 50.8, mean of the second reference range 68.4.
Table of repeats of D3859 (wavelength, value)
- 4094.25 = 55.42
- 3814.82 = 42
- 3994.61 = 67.1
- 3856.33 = 59.46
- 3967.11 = 30.16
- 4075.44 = 59.15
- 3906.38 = 65.22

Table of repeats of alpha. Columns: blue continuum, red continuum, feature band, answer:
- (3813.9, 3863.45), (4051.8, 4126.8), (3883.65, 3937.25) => 2.7 A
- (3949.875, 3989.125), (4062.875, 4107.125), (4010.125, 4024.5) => -3.9 A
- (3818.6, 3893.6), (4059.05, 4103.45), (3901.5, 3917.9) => -2.5 A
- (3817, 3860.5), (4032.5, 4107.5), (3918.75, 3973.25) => 8.9 A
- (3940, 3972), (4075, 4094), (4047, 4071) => -2.6 A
